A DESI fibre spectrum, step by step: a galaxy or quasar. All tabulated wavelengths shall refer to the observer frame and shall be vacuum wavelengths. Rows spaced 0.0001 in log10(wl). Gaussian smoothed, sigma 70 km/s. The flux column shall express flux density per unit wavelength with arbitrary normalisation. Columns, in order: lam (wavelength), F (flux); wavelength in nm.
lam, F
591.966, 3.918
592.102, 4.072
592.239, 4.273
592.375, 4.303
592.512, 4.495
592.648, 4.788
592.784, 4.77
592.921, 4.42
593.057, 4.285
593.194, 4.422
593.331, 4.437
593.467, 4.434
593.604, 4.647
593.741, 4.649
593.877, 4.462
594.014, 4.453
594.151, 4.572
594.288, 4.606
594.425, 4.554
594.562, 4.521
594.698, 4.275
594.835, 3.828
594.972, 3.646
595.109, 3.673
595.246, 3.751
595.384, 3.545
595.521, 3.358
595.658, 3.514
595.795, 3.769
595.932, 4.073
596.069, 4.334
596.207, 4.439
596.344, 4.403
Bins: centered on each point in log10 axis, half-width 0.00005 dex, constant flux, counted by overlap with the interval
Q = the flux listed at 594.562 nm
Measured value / 4.521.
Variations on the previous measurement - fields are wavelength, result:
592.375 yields 4.303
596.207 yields 4.439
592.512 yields 4.495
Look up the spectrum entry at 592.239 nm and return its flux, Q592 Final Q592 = 4.273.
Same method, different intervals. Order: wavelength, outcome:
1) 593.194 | 4.422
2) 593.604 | 4.647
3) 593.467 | 4.434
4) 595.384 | 3.545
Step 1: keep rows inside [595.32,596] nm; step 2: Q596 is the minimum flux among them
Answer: 3.358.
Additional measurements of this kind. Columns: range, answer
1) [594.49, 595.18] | 3.646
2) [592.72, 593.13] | 4.285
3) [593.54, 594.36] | 4.453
